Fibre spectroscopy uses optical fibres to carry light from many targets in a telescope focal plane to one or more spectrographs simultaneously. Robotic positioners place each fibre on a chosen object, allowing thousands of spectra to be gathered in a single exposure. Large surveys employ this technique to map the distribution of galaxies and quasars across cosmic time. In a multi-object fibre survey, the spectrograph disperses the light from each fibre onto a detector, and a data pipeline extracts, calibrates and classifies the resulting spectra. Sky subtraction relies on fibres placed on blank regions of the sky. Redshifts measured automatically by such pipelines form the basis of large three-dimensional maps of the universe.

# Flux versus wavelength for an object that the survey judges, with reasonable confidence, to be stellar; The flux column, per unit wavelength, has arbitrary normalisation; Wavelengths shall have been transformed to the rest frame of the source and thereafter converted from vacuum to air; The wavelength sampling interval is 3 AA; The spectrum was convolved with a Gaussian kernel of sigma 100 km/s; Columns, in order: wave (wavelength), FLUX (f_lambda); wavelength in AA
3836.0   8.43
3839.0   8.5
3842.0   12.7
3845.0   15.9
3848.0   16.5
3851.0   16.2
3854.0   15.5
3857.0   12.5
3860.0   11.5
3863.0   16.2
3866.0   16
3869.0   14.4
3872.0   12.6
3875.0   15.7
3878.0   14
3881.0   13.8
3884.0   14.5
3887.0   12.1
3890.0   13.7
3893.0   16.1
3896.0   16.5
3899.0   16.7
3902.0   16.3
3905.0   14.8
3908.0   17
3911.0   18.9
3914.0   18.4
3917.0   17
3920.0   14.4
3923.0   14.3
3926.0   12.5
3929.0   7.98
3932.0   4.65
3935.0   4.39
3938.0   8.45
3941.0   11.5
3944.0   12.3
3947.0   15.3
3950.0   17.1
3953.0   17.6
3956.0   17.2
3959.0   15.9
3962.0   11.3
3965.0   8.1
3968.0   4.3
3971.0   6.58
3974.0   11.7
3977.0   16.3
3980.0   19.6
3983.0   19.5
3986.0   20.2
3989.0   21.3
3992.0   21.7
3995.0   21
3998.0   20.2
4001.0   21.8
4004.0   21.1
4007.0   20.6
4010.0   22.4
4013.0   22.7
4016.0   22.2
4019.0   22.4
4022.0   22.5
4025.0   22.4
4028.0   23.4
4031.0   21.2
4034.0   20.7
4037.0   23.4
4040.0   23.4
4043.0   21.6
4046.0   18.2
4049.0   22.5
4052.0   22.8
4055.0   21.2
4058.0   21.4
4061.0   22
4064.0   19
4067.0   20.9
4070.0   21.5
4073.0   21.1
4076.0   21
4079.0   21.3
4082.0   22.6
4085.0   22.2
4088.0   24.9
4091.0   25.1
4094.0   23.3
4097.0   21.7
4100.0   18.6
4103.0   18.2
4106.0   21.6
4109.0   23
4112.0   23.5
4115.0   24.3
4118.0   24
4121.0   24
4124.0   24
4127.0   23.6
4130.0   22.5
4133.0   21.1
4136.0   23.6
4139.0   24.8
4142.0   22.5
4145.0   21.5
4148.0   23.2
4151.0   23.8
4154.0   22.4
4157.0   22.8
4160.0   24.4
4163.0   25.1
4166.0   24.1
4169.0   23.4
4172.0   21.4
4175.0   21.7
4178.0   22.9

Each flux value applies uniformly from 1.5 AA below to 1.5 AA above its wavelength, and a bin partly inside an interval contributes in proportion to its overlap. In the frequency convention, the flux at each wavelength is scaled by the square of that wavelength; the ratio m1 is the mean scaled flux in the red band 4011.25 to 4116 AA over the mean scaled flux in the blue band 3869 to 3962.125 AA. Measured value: 1.69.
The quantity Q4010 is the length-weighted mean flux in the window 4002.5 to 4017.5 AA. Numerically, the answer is 21.8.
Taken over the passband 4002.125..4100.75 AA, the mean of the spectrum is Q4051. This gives 21.9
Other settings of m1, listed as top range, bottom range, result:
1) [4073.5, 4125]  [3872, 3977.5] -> 1.85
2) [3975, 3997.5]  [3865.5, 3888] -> 1.48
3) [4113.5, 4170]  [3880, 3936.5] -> 1.90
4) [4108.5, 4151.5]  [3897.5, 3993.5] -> 1.80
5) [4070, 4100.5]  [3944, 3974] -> 1.89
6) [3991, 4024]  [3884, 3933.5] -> 1.58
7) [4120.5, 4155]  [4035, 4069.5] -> 1.12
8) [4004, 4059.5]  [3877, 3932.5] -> 1.60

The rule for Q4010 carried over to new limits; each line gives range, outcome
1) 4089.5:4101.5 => 22.2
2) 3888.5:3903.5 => 15.9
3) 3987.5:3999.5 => 21.1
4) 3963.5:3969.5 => 6.2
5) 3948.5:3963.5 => 15.8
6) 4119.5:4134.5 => 23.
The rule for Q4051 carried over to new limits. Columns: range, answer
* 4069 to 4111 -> 21.9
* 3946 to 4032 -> 18.2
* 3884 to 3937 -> 13.8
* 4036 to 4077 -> 21.4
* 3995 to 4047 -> 21.8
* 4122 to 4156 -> 23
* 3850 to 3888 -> 14.2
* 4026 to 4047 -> 21.8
